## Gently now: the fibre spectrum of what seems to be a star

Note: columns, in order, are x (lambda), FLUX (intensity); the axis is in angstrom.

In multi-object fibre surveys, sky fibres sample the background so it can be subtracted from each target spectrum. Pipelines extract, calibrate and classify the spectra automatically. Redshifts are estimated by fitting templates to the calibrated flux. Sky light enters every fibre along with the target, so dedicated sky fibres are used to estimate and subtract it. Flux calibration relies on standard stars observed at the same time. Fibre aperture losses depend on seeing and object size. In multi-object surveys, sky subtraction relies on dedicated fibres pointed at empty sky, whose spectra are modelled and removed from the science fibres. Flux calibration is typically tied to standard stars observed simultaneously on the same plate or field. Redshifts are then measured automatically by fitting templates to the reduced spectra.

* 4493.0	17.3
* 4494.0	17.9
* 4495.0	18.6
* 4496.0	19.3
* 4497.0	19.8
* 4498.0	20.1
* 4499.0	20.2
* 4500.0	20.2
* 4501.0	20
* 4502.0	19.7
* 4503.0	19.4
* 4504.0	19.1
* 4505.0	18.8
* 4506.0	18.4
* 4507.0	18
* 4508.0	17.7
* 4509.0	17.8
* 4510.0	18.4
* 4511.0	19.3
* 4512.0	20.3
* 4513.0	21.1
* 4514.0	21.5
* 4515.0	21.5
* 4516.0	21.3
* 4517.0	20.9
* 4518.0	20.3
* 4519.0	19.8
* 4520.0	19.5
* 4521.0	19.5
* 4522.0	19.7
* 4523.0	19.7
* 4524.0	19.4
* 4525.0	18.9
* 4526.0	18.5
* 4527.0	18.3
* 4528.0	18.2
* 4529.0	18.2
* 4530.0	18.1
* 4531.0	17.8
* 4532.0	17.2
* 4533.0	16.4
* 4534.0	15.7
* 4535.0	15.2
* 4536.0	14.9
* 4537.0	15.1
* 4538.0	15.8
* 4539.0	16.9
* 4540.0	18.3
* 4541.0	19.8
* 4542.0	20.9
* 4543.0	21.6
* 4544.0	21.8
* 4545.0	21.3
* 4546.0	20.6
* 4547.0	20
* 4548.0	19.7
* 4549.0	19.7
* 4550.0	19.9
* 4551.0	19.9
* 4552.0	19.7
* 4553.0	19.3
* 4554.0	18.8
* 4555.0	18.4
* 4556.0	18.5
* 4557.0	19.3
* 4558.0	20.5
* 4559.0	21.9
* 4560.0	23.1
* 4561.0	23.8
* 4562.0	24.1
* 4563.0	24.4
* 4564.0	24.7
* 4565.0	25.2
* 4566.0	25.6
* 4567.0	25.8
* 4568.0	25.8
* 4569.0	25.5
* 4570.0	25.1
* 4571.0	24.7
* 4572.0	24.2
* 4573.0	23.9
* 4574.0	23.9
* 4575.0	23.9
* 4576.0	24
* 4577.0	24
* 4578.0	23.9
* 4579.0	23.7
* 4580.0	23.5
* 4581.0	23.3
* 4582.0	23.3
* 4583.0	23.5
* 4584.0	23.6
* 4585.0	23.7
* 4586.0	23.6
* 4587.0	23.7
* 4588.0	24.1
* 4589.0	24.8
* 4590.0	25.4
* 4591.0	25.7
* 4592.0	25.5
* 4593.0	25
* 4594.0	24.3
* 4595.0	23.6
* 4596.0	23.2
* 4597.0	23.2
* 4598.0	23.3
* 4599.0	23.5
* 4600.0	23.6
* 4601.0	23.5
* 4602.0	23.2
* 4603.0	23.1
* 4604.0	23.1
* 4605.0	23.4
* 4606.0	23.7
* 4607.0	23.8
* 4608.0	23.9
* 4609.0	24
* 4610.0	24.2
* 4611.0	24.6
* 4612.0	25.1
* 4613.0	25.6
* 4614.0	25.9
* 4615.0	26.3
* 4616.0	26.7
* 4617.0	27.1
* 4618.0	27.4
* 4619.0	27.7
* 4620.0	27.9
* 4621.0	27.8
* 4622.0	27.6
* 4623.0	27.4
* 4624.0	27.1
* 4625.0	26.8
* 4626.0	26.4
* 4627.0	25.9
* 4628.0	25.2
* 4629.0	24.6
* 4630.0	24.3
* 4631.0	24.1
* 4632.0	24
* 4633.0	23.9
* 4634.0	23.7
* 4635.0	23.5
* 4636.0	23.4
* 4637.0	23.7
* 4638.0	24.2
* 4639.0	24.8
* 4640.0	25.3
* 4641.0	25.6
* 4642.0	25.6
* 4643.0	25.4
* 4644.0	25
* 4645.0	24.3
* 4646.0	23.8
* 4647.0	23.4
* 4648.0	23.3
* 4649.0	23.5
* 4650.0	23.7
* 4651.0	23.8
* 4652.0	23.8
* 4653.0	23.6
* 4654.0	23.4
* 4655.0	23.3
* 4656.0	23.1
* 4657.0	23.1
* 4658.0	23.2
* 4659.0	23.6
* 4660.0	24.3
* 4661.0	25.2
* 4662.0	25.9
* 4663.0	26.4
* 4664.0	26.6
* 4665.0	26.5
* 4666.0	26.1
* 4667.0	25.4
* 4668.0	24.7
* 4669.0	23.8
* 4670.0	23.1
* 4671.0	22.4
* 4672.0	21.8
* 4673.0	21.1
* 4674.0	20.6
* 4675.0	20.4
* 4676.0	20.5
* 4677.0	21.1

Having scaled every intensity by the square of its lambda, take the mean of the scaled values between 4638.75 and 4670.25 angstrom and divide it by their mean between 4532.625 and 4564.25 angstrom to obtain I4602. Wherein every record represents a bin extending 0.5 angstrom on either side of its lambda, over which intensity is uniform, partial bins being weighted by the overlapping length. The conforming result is 1.30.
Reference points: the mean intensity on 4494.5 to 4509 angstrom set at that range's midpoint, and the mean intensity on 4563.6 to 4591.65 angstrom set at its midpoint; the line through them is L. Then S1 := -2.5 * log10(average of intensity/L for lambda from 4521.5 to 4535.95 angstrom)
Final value 0.176 mag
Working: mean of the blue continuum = 19.2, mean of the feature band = 17.9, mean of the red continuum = 24.4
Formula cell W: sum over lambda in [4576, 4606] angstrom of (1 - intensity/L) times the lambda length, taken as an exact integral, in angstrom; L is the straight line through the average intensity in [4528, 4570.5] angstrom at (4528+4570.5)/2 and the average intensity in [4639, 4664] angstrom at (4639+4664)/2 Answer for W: -2.6 angstrom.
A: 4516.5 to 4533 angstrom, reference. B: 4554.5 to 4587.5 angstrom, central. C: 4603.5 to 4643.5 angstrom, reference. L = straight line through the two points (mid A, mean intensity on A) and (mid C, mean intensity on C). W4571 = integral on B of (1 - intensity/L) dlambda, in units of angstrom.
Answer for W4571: -2.44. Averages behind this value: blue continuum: 18.9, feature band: 23.5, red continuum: 25.3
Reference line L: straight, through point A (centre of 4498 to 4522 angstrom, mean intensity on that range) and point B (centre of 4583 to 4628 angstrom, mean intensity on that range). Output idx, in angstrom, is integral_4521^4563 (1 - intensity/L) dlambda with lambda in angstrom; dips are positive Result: 4.4 angstrom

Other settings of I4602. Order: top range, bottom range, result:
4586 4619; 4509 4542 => 1.36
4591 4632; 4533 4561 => 1.34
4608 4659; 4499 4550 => 1.37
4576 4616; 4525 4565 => 1.27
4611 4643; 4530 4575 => 1.27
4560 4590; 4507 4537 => 1.33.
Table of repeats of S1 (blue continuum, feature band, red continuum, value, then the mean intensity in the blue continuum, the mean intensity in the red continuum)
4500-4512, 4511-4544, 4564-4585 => 0.09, 18.9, 24.3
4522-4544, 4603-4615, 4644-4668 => -0.11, 18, 24.3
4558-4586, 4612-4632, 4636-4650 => -0.09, 24.1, 24.4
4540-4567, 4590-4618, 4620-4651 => -0.04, 21.3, 24.9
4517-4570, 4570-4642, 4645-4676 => -0.12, 20.1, 23.7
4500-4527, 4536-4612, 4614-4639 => 0.01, 19.5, 25.7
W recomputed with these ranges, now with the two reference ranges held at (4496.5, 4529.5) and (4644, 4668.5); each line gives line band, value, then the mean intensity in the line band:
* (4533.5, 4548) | 1.41 angstrom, 18.5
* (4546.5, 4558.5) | 0.78 angstrom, 19.5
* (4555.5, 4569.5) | -1.49 angstrom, 23.4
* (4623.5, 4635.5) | -0.78 angstrom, 25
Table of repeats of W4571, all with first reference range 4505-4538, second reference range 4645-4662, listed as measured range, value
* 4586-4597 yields -1.6 angstrom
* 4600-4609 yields -0.7 angstrom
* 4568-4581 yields -2.2 angstrom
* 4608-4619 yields -1.7 angstrom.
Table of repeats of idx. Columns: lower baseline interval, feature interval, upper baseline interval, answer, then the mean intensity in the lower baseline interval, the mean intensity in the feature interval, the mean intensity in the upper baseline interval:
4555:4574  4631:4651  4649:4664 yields -0.2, 23.5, 24.2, 24.1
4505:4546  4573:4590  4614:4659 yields -1.5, 18.8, 23.8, 24.9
